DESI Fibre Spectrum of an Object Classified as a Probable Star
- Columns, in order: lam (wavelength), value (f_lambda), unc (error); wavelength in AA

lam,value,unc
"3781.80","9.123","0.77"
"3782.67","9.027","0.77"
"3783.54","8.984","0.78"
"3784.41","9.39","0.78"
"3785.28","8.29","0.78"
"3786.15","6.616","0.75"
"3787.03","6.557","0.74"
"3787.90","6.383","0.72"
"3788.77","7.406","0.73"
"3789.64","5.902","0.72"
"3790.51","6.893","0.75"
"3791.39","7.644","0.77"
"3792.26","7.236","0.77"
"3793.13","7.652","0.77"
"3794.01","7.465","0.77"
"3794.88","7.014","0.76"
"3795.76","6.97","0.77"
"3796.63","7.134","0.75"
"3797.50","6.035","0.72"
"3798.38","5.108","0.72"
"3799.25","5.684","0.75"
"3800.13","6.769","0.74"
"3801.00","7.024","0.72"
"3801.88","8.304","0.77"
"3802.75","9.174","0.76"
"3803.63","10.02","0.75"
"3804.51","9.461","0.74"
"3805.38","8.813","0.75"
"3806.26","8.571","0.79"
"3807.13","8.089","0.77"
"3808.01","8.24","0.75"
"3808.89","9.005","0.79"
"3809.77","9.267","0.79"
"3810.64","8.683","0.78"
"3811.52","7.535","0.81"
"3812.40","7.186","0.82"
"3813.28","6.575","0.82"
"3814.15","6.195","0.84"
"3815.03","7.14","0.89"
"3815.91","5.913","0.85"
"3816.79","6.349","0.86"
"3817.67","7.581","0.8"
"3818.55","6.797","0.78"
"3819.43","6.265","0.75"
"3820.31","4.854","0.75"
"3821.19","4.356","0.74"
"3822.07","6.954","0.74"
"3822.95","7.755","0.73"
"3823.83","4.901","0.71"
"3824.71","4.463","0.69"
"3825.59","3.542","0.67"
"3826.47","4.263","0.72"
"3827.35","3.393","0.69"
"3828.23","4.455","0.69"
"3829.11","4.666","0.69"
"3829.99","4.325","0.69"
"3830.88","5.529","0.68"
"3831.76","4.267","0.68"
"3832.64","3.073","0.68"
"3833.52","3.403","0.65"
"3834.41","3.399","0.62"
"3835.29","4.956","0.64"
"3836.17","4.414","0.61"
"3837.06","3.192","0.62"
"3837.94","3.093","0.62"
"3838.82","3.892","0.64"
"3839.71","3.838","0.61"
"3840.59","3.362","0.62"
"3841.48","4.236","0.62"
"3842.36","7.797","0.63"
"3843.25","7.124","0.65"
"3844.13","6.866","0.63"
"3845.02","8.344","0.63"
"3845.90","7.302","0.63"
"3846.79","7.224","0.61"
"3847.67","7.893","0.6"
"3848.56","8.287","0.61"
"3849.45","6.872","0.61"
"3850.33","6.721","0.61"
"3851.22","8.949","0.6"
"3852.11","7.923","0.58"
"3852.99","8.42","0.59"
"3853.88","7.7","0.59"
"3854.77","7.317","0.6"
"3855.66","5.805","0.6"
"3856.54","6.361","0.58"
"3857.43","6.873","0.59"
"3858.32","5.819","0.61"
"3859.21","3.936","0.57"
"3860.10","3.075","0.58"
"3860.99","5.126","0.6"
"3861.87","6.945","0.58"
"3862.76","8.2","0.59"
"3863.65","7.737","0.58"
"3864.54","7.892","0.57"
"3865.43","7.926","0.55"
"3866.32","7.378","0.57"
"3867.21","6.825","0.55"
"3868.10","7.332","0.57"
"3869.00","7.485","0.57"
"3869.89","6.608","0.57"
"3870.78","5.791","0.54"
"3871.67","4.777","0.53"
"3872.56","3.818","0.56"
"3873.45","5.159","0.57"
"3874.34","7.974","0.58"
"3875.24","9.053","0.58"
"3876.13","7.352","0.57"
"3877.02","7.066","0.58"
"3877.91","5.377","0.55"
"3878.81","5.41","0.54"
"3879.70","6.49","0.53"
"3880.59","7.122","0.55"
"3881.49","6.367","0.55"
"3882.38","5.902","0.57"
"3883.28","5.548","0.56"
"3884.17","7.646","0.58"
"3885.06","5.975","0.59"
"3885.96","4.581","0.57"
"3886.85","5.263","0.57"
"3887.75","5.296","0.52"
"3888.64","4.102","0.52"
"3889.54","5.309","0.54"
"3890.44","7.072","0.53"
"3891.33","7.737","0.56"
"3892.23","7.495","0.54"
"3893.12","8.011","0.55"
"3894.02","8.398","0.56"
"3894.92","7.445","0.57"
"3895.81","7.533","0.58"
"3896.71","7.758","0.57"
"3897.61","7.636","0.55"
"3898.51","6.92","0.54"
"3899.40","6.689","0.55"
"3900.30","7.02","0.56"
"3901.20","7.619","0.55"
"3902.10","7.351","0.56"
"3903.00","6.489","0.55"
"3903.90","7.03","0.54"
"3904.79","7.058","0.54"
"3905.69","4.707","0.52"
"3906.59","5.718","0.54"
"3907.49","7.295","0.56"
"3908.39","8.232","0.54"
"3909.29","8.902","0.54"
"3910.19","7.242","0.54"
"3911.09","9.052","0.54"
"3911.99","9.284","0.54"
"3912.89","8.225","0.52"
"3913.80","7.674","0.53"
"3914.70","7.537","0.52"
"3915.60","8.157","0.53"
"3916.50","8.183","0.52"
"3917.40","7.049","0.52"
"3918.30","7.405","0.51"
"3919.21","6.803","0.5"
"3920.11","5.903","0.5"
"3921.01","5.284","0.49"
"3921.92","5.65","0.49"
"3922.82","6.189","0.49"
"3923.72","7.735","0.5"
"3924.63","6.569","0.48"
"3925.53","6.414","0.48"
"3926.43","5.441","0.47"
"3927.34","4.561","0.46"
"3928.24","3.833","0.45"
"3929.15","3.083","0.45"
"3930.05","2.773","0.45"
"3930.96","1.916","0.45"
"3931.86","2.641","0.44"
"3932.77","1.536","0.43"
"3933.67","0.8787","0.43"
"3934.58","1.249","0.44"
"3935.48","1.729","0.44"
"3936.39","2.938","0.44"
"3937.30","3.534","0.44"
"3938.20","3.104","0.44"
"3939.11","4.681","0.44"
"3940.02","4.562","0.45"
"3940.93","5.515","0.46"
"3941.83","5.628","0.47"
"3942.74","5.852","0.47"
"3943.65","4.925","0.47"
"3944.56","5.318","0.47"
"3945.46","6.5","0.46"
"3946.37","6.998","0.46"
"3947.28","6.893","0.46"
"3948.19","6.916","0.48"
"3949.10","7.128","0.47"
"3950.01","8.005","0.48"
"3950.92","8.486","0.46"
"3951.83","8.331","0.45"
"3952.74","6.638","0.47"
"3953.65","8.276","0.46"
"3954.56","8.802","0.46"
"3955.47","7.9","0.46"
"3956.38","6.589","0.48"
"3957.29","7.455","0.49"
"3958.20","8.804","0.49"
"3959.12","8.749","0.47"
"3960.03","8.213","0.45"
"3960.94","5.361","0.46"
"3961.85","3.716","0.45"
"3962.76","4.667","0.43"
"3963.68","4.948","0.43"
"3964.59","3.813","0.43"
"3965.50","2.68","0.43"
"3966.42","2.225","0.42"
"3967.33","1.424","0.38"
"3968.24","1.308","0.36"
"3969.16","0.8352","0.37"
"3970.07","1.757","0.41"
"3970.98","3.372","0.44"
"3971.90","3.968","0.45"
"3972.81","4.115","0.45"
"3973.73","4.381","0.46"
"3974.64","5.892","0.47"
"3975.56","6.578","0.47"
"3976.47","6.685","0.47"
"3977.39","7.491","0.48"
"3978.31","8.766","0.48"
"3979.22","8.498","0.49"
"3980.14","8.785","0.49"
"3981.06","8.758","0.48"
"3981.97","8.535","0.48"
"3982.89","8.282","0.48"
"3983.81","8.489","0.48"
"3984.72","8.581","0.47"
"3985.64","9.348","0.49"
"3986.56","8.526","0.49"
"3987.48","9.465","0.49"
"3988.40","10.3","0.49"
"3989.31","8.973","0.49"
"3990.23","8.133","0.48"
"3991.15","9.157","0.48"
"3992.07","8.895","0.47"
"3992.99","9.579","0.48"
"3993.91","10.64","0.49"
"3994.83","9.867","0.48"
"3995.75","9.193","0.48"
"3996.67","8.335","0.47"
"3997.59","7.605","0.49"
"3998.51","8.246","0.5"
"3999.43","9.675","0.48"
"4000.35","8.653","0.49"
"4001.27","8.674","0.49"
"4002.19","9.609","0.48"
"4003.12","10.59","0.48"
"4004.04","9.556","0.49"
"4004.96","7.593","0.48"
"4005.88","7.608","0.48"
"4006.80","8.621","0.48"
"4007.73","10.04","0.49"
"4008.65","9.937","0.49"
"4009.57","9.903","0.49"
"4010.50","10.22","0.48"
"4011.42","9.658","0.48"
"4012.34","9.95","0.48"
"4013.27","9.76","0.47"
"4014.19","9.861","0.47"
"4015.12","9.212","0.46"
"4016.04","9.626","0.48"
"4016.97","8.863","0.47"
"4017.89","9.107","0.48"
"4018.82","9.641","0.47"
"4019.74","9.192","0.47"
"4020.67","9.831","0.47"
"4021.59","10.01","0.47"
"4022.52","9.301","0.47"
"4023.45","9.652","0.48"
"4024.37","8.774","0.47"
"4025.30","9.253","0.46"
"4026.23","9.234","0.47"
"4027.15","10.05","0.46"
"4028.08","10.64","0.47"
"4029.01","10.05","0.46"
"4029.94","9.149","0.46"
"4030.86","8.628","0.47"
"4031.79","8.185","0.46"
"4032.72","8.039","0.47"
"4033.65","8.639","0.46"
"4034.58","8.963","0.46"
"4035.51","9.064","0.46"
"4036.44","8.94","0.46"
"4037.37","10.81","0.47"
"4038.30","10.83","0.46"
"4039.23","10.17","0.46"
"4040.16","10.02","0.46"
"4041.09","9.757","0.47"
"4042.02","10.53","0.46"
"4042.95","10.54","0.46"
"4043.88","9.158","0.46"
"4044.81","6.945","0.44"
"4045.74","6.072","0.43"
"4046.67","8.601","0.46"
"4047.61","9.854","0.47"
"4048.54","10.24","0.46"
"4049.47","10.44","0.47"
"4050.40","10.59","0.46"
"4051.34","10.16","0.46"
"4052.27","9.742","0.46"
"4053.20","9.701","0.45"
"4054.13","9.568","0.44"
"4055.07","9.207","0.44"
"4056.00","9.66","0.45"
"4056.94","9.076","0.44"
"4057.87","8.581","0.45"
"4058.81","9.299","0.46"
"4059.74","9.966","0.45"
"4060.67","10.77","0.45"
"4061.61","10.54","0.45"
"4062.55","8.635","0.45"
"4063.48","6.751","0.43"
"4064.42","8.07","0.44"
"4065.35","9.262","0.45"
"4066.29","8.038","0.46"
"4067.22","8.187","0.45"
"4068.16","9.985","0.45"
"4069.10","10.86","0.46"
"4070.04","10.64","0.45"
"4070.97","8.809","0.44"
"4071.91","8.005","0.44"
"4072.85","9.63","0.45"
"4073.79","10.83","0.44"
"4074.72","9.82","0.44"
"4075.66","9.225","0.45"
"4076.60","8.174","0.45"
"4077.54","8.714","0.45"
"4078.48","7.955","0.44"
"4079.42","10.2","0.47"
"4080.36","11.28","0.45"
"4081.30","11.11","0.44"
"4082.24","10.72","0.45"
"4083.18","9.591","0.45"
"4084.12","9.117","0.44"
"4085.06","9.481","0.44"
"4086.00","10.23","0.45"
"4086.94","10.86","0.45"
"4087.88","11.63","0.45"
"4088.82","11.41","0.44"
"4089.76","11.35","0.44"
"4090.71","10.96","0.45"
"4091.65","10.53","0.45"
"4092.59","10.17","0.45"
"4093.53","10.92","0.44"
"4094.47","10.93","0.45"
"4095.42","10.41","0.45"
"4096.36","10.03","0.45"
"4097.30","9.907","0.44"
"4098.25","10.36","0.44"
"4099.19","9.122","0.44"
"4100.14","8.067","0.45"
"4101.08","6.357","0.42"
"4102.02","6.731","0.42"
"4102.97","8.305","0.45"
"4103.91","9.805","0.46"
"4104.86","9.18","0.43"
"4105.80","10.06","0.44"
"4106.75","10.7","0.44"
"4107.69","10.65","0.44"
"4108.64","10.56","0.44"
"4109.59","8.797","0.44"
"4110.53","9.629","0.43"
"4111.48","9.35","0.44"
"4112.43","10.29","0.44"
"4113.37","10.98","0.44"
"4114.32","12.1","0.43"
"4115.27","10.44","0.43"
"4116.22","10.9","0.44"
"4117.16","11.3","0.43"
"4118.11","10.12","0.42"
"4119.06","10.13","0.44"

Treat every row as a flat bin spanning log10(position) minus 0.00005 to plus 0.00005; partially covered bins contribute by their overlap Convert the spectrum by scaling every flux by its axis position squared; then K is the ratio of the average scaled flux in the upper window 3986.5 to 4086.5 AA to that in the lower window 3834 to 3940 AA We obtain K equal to 1.65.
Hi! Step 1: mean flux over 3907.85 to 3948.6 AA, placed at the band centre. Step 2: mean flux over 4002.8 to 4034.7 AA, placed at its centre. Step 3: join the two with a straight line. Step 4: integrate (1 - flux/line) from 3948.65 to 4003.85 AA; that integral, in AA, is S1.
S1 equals 3.03 AA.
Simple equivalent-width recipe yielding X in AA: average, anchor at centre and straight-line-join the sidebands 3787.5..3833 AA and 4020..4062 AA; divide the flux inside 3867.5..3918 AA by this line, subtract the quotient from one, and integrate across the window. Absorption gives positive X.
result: 5.1 AA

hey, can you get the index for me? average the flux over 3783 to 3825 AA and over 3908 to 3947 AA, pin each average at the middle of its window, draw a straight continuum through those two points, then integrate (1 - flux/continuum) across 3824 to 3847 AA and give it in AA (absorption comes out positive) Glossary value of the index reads 6.8 AA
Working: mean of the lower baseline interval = 7.23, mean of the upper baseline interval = 5.5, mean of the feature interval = 4.76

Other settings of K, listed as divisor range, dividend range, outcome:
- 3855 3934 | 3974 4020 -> 1.48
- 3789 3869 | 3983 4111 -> 1.64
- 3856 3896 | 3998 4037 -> 1.55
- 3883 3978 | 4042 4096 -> 1.77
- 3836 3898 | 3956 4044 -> 1.35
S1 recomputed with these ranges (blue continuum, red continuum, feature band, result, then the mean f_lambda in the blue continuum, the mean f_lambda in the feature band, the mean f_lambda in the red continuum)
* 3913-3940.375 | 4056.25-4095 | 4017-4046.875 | -3.6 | 4.87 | 9.31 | 9.76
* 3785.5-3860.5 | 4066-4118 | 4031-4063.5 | -0.3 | 6.38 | 9.4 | 9.89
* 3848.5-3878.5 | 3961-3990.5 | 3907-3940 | 4.5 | 6.73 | 5.5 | 6.02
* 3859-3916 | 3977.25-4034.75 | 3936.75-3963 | 5.2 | 6.81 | 6.47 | 9.16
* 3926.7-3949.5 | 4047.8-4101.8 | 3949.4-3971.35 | -2.5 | 4.19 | 5.53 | 9.71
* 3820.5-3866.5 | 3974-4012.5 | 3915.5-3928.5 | 1.8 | 5.79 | 6.33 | 8.83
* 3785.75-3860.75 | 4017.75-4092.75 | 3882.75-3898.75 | 1.4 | 6.37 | 6.64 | 9.57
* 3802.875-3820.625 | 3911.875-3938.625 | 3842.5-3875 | -1.3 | 7.67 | 6.85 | 5.05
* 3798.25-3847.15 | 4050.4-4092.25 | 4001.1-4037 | -1.6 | 6.13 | 9.33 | 9.7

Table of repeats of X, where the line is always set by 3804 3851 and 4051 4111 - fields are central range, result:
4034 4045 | -0.8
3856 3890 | 2.4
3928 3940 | 7.8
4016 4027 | -0.7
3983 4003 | -1.6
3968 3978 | 4.7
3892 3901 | -0.6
